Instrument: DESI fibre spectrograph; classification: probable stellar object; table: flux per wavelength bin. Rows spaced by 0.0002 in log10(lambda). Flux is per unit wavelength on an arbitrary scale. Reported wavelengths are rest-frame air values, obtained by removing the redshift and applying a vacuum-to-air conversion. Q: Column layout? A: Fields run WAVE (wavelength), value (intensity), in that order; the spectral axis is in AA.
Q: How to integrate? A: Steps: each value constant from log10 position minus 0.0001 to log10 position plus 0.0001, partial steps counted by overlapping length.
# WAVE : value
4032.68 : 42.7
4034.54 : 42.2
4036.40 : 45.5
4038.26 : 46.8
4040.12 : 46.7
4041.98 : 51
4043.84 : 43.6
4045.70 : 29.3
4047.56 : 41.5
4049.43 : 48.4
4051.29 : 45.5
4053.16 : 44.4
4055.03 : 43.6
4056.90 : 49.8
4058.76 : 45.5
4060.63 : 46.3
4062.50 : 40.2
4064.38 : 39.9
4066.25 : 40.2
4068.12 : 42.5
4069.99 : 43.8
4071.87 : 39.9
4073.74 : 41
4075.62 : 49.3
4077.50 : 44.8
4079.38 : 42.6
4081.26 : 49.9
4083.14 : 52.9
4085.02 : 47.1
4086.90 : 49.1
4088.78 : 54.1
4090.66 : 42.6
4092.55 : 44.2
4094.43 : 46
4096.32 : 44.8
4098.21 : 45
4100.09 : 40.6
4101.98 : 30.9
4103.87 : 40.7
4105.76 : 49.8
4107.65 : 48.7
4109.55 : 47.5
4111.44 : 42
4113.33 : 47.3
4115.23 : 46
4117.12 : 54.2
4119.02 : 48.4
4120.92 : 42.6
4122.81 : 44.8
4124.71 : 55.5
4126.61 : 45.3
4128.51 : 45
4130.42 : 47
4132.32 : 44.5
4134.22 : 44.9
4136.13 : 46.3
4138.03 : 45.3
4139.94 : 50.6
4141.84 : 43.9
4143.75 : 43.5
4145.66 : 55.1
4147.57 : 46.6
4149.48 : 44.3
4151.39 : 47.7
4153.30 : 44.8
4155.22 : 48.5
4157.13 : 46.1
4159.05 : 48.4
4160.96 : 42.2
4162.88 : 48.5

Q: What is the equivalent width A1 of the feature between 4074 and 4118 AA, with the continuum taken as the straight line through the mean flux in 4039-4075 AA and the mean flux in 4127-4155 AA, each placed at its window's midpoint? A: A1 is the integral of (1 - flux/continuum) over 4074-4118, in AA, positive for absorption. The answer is -1.2 AA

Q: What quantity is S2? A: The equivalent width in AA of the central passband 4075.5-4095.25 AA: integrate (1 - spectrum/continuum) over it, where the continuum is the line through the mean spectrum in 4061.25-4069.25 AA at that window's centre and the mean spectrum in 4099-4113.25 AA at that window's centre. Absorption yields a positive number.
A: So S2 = -2.5 AA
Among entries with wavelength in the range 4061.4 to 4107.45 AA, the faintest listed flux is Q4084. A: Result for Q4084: 30.9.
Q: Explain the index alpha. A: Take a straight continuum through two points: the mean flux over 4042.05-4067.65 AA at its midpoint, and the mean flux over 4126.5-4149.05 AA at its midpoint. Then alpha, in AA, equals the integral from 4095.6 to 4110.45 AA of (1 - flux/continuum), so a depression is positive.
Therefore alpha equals 0.5 AA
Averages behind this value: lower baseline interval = 43.2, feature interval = 43.5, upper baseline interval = 46.5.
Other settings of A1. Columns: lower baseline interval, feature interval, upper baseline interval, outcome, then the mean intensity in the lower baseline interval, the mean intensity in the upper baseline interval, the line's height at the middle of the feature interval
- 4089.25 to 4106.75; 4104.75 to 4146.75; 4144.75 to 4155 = -1.5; 43.1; 47.7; 45.5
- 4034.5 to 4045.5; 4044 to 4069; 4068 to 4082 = 1.0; 45.2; 44.2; 44.7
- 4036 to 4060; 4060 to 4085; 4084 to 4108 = 0.3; 44.8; 44.8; 44.8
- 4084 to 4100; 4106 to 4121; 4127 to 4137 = -0.5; 46.3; 45.5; 45.9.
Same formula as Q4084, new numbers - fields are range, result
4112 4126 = 42.6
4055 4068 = 39.9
